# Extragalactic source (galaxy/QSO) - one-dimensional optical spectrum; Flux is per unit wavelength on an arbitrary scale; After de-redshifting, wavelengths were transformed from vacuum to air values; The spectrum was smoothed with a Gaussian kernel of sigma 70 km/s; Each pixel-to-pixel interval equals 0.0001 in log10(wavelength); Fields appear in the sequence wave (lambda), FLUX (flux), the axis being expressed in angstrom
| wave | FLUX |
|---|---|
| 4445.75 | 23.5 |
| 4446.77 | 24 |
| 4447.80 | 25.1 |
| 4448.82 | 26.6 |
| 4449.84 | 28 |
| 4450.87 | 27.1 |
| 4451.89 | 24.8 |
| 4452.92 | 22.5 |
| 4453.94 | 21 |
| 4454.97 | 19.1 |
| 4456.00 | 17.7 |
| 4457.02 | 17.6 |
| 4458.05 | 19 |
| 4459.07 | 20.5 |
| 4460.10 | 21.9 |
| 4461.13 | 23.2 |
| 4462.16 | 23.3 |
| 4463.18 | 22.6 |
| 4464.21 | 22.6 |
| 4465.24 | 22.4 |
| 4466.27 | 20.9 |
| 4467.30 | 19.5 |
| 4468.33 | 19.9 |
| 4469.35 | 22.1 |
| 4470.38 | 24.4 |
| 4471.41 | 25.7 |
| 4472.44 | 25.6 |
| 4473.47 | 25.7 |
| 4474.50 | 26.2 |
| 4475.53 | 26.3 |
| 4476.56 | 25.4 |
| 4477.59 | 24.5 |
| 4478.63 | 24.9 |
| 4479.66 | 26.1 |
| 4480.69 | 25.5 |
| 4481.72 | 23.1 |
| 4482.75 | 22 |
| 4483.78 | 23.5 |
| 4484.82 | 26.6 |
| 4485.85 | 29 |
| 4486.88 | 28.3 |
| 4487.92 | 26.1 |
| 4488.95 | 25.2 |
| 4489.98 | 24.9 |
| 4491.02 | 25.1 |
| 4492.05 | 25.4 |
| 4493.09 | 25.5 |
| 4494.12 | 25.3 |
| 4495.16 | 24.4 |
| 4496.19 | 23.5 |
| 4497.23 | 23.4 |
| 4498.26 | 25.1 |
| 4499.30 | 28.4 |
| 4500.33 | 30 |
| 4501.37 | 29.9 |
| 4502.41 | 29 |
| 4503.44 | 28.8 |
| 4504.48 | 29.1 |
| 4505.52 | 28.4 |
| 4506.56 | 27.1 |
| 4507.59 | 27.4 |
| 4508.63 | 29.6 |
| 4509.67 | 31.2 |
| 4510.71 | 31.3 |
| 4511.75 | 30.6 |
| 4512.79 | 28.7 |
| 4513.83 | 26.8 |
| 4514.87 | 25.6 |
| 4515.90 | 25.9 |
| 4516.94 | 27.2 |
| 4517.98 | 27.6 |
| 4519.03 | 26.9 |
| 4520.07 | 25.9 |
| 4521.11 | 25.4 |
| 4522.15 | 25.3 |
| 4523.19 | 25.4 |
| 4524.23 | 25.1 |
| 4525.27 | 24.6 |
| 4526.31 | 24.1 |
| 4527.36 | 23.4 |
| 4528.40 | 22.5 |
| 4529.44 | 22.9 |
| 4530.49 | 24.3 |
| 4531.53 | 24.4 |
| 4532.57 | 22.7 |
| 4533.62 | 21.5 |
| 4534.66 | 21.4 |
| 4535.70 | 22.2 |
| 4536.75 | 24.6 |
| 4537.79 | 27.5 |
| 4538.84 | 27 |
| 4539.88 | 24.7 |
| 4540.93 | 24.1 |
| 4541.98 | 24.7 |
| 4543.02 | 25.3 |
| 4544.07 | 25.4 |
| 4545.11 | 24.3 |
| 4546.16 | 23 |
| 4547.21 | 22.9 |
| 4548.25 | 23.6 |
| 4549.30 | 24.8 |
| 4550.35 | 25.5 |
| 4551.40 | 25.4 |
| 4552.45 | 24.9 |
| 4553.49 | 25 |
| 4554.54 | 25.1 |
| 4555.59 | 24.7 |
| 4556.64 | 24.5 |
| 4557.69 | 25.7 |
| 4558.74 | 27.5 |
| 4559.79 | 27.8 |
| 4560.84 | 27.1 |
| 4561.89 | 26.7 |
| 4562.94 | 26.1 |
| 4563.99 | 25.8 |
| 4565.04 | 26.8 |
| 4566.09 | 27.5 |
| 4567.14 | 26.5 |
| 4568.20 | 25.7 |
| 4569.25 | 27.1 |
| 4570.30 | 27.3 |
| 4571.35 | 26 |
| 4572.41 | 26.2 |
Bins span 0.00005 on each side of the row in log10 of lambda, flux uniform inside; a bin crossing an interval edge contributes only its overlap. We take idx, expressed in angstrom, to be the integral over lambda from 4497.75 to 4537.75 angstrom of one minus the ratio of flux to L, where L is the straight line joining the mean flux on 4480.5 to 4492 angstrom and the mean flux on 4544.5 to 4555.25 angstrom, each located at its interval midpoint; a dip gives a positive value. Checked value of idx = -2.2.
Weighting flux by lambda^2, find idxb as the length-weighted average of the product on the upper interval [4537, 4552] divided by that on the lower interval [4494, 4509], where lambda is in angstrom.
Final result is 0.9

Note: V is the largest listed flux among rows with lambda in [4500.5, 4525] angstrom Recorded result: 31.3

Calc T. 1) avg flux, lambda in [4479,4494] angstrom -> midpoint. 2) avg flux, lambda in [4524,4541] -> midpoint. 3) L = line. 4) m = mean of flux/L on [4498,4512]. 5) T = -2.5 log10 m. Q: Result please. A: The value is -0.17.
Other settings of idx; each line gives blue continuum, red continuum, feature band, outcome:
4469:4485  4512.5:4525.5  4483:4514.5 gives -2.04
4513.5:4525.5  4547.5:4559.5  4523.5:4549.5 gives 1.57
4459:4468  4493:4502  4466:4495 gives -0.86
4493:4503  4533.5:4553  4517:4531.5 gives 0.22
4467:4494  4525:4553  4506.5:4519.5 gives -1.96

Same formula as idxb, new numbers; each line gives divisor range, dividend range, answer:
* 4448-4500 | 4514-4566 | 1.07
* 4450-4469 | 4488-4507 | 1.25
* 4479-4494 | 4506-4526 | 1.08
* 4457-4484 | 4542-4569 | 1.14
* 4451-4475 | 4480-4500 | 1.16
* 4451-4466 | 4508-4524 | 1.32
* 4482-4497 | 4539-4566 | 1.03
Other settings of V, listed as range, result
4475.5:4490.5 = 29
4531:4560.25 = 27.8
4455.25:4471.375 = 24.4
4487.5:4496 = 26.1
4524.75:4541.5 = 27.5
